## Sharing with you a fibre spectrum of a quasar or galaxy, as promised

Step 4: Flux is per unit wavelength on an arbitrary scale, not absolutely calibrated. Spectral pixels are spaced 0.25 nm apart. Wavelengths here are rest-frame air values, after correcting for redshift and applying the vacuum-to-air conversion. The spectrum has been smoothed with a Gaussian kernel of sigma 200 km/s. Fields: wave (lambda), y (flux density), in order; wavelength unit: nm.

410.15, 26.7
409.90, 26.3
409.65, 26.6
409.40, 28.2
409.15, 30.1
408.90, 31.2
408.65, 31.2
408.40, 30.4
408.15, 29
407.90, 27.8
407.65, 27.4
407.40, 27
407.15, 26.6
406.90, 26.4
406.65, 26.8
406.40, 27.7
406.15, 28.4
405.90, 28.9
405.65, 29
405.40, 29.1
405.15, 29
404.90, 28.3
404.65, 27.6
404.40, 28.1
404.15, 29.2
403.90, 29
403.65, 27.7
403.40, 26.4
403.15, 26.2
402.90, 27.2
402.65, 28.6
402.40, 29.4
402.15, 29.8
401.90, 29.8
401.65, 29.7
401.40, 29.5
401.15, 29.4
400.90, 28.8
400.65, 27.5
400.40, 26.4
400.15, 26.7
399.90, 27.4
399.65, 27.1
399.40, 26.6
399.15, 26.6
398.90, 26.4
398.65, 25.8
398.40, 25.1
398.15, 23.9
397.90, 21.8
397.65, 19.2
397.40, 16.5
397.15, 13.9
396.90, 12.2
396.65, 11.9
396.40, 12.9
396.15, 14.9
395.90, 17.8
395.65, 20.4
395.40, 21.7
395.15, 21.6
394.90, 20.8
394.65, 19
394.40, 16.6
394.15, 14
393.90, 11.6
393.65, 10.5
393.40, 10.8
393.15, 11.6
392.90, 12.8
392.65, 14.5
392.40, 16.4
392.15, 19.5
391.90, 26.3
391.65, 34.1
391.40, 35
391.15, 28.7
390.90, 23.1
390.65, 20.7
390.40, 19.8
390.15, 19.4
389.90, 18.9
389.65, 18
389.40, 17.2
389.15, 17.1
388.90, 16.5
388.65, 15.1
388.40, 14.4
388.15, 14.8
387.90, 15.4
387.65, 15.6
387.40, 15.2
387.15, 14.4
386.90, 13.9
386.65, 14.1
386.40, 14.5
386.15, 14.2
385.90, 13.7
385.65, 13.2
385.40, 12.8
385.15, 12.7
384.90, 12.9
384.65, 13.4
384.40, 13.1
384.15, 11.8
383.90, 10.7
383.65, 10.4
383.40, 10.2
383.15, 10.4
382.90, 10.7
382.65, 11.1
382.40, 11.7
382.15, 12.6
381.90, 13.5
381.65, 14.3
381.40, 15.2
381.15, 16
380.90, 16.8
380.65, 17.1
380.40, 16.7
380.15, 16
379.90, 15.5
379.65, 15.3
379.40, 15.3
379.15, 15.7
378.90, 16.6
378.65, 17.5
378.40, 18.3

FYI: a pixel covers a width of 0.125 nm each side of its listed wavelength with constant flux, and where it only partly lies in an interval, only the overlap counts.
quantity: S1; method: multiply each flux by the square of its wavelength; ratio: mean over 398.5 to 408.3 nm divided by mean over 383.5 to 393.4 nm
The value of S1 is 1.79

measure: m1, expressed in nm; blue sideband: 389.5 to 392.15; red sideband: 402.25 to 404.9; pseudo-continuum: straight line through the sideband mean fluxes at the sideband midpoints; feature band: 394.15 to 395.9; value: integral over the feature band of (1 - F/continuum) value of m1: 0.41 nm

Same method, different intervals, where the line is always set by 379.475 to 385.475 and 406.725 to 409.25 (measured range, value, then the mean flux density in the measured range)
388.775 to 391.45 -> -0.43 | 20.9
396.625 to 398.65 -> 0.33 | 18.8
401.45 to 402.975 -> -0.24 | 29.2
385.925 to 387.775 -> 0.17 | 14.5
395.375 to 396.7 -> 0.31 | 16.5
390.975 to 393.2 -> -0.41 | 22.5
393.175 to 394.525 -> 0.51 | 12.6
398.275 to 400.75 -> -0.31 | 26.6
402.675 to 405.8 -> -0.20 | 28.1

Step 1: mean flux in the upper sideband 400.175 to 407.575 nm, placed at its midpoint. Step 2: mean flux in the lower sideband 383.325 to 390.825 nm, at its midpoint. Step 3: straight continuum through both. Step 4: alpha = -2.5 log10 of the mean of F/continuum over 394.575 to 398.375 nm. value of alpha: 0.227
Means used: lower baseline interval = 14.9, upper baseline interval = 28.2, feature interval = 18.1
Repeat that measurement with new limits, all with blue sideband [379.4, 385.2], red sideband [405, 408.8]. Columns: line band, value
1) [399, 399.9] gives -0.13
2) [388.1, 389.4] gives 0.10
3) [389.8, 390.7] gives -0.08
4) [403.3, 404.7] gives -0.06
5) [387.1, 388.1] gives 0.10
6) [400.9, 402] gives -0.18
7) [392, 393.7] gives 0.37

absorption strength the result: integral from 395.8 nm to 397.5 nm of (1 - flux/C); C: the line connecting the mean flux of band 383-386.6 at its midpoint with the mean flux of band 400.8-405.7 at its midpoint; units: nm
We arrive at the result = 0.64 nm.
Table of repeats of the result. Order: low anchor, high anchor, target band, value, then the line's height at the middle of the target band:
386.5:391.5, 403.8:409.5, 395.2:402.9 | 0.22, 24.1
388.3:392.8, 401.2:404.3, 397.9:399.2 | 0.04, 25.9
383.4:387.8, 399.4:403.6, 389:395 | -0.03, 19.2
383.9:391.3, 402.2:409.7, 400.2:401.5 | -0.17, 24.9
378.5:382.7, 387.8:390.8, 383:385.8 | 0.73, 16.1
